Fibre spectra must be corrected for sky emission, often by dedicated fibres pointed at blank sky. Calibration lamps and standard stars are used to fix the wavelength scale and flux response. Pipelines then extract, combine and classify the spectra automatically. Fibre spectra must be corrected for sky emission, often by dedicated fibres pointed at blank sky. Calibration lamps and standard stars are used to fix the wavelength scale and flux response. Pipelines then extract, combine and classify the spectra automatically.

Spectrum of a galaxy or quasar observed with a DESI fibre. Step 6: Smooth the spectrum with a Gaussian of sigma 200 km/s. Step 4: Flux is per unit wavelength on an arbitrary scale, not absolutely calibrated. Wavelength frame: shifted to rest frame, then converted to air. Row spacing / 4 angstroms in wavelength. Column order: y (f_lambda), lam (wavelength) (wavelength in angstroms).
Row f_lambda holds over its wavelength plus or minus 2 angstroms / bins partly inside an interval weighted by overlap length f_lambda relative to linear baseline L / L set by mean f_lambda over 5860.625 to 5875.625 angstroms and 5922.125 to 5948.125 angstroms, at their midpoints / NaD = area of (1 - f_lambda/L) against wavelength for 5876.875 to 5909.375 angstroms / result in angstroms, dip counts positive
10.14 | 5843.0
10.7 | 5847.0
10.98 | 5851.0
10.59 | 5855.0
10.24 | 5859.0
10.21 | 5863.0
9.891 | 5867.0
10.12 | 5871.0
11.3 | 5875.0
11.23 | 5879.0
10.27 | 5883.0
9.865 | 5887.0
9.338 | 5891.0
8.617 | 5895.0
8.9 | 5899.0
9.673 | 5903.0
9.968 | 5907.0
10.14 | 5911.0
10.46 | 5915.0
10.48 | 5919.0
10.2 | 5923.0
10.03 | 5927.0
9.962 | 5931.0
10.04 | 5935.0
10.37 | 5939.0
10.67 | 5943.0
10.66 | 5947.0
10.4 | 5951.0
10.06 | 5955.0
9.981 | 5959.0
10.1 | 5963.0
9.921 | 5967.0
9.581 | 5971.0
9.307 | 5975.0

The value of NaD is 1.7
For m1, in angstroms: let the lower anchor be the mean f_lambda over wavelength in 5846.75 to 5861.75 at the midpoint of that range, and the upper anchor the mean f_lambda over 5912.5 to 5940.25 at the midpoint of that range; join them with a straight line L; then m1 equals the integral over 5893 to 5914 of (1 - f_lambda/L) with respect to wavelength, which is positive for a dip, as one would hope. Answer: 1.7 angstroms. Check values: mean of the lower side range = 10.6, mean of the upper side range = 10.2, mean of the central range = 9.51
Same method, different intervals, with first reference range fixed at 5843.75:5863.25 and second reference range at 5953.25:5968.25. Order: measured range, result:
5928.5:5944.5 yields -0.2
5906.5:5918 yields 0.0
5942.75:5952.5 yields -0.5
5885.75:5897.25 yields 1.3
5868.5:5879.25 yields -0.3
